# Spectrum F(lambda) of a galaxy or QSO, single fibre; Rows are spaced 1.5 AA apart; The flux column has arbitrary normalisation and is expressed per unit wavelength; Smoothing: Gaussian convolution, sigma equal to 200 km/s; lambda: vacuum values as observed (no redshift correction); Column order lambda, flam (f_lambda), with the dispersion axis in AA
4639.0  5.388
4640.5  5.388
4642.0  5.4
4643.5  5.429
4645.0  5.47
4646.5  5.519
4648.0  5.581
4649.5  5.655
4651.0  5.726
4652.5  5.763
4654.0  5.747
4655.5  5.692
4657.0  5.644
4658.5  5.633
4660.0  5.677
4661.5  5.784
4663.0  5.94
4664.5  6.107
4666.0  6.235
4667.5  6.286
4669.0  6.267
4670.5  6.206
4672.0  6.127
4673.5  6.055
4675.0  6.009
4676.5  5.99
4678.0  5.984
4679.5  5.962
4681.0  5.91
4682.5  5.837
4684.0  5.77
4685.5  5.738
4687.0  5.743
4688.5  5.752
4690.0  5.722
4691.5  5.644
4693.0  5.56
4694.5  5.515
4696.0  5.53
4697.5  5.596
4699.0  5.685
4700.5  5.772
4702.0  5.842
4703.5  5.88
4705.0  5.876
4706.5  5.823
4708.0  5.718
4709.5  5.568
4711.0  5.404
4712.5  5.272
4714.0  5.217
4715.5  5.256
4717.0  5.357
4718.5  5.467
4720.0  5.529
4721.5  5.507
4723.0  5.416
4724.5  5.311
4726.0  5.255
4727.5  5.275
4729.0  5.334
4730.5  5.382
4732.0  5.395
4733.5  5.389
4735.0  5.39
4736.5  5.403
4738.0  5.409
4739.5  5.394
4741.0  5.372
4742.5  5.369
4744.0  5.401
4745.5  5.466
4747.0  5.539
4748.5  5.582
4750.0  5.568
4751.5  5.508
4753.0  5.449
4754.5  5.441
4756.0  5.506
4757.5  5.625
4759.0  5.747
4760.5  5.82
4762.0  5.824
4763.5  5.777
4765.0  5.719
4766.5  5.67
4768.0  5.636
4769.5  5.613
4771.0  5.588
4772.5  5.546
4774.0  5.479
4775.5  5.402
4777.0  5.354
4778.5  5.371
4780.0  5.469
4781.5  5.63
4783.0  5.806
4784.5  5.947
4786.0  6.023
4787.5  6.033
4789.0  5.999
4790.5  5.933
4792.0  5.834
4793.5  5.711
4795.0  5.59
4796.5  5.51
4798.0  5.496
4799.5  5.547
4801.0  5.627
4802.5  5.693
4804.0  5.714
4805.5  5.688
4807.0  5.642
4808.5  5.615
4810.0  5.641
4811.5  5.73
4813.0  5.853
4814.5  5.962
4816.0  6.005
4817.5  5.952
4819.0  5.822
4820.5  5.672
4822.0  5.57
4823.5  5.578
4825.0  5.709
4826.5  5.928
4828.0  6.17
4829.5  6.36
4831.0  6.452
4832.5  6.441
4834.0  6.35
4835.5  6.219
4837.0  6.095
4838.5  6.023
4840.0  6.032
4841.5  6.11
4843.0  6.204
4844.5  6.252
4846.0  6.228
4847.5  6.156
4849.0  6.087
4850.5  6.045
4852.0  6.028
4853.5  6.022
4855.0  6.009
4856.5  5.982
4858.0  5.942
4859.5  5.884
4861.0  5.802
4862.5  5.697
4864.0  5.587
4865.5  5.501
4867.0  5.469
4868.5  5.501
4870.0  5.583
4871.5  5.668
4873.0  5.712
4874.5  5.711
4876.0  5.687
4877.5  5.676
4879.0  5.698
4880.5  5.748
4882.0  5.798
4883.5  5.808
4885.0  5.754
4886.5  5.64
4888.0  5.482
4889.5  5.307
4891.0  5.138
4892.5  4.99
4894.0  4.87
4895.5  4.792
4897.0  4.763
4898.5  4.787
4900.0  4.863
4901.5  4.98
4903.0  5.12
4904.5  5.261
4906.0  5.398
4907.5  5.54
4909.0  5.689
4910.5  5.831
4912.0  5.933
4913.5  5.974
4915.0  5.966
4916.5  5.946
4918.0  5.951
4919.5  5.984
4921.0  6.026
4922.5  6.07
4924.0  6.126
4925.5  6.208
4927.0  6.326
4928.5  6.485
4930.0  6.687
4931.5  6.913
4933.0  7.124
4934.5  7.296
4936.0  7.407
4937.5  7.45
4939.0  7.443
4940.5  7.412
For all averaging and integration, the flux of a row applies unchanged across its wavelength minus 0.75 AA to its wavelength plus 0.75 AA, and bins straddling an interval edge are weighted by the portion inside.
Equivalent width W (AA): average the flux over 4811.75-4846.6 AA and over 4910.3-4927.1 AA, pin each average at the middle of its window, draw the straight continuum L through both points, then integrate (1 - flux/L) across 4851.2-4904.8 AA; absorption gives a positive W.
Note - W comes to 4.6 AA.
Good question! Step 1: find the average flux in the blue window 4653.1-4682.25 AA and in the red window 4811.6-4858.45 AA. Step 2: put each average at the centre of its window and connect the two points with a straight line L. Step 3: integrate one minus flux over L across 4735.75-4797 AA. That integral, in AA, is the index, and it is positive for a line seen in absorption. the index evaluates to 4.0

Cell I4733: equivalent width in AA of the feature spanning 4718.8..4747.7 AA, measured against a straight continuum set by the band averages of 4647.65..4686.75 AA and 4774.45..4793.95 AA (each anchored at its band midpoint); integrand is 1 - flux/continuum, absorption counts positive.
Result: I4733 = 2.02 AA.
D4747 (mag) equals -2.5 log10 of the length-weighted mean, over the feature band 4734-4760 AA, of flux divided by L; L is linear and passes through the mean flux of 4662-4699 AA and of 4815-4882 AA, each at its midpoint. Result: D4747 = 0.08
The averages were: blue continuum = 5.89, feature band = 5.48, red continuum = 5.92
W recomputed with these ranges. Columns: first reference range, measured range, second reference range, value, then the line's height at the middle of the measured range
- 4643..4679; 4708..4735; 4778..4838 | 2.2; 5.85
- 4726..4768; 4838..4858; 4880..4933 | -1.7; 5.62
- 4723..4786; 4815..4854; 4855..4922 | -3.6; 5.55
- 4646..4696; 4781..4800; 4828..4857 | 0.9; 6.07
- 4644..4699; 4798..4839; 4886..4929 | -1.6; 5.66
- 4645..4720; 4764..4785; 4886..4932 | 0.4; 5.71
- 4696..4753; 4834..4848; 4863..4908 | -1.9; 5.42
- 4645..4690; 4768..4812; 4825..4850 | 3.1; 6.09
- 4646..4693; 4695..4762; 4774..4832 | 3.6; 5.82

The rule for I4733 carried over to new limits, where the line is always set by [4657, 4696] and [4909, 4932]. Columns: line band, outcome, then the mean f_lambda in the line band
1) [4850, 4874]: 1.20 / 5.77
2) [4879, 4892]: 1.11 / 5.58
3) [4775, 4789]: 0.71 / 5.69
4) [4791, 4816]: 1.36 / 5.69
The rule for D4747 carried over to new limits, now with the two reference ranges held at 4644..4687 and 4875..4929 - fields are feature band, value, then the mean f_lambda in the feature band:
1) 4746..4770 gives 0.03 mag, 5.62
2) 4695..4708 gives 0.01 mag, 5.74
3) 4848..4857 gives -0.07 mag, 6.03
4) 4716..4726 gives 0.08 mag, 5.41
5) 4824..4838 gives -0.09 mag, 6.18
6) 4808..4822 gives -0.02 mag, 5.8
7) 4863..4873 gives 0.01 mag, 5.57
